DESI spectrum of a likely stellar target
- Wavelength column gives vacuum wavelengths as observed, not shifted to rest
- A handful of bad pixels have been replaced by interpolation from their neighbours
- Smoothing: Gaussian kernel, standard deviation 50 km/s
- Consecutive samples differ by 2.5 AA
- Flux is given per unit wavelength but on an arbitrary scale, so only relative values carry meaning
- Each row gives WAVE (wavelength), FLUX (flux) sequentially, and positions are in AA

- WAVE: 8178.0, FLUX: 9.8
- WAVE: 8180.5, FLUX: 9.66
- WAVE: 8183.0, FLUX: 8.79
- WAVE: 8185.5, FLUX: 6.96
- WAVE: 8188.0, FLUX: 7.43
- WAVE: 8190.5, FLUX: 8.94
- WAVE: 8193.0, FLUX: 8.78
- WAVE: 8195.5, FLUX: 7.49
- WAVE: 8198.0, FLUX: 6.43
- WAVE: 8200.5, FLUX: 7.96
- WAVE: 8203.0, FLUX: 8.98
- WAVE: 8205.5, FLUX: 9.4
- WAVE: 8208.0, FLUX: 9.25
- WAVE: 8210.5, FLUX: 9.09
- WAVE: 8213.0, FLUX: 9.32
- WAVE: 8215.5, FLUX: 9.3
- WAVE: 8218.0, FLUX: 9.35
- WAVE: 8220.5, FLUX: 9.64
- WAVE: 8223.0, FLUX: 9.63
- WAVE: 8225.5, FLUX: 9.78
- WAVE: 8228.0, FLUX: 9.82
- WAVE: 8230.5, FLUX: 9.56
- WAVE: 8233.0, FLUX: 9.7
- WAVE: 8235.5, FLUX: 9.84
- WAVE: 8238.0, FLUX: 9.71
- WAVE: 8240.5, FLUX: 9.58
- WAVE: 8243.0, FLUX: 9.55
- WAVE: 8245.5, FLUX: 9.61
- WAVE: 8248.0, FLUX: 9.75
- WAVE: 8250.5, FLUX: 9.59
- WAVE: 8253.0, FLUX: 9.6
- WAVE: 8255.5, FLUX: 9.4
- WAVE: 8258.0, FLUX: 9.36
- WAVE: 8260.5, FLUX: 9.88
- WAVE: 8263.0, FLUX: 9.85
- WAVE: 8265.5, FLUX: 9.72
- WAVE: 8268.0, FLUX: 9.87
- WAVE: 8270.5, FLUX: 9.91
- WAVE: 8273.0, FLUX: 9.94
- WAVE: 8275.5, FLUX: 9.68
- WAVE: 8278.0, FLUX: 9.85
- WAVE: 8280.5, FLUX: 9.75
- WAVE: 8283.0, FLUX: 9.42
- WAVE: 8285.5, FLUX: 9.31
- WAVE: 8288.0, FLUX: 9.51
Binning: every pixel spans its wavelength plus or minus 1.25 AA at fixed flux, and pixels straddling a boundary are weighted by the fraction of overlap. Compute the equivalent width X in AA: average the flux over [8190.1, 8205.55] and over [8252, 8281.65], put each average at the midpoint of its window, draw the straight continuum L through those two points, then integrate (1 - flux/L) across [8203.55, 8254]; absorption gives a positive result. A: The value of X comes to -3.91 AA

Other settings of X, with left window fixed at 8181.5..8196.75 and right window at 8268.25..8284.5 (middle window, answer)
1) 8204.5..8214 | -0.88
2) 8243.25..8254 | -0.47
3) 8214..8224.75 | -1.02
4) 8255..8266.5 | -0.24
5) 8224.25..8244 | -1.64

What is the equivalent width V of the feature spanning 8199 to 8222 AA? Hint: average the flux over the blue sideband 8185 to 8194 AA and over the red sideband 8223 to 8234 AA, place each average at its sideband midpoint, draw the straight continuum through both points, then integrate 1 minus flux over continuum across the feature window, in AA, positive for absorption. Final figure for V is -0.4 AA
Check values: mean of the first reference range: 8.1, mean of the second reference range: 9.71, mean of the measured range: 9.12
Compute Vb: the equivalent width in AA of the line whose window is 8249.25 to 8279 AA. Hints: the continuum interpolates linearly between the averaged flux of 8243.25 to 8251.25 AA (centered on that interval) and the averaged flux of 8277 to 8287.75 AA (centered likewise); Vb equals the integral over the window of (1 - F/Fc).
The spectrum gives -0.35 AA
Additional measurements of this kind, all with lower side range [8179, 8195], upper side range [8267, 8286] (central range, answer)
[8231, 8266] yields -1.3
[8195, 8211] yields 0.5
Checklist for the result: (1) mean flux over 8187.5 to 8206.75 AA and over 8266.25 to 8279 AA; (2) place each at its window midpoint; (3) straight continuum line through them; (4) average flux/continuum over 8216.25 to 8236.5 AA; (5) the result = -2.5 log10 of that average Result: -0.096 mag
